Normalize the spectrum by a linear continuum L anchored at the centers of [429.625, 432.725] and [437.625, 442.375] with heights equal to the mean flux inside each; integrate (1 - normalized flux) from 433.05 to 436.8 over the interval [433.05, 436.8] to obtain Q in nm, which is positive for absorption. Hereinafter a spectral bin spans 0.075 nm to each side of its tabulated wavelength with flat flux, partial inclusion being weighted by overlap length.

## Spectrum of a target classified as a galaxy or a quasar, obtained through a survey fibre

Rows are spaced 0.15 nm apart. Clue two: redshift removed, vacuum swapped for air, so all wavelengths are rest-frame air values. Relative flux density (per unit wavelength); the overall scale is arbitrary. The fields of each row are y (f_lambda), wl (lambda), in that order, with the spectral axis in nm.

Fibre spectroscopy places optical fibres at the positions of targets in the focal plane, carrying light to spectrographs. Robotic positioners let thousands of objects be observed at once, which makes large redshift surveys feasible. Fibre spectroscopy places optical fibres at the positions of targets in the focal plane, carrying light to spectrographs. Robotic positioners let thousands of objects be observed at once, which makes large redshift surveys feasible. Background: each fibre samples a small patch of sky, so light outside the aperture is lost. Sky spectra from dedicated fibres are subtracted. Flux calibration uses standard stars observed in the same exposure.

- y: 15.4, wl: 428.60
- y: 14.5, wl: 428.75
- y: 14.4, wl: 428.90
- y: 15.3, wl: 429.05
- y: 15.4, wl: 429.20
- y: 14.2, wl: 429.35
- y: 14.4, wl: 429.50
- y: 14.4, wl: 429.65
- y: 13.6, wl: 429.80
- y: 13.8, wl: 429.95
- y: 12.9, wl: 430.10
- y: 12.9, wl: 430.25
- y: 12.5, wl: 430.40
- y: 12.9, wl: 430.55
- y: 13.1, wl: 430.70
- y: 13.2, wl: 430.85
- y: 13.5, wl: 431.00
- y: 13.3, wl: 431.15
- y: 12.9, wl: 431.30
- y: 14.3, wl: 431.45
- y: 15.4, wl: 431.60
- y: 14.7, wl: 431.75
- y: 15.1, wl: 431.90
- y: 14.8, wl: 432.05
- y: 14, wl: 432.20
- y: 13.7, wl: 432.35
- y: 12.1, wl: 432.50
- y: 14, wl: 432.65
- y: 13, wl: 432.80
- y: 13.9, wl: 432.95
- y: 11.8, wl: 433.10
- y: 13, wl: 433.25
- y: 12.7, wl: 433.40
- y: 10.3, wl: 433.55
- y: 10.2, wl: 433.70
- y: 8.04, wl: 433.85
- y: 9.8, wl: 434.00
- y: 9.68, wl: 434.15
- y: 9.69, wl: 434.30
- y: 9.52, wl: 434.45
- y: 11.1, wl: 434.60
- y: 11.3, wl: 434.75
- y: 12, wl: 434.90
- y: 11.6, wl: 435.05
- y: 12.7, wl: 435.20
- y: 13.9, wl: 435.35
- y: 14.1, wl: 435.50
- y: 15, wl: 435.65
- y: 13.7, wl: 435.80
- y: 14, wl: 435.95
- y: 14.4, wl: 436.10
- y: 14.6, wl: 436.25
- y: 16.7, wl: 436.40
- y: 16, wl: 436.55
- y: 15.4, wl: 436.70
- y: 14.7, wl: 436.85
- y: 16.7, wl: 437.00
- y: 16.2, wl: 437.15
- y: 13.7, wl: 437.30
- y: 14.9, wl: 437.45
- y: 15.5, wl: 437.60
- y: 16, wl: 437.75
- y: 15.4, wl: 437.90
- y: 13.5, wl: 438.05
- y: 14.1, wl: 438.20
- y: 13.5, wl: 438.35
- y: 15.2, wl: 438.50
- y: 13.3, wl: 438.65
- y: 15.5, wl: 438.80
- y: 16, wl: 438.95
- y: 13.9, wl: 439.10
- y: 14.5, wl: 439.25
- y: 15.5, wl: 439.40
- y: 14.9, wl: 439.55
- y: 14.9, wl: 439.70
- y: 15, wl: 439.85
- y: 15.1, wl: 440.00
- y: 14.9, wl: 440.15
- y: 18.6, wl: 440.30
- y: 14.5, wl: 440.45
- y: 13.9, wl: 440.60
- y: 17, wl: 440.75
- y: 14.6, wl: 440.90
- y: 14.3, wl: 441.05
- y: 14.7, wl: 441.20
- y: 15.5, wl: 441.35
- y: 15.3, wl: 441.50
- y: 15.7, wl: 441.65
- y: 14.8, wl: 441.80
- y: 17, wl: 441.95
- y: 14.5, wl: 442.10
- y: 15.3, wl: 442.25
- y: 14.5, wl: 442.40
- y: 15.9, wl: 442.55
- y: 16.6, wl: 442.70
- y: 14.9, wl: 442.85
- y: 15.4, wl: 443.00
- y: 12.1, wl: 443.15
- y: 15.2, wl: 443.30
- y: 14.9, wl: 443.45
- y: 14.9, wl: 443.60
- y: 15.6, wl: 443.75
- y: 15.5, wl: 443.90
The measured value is 0.47 nm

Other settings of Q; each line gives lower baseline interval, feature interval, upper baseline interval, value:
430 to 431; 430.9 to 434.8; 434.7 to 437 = 0.31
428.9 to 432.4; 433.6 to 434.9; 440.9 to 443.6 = 0.39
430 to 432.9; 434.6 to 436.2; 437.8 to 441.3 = 0.12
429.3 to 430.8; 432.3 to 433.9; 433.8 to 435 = -0.13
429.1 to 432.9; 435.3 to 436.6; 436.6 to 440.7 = -0.01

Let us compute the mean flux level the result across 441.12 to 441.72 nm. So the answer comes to 15.3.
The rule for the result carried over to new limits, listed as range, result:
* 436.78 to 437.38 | 15.3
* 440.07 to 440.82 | 15.8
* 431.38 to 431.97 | 14.9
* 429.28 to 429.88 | 14.1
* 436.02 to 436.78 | 15.4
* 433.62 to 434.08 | 9.36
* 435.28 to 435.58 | 14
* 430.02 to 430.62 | 12.8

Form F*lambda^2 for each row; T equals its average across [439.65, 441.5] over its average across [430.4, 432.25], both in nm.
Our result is 1.15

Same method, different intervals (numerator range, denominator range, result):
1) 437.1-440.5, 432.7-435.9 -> 1.30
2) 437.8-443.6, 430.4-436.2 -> 1.22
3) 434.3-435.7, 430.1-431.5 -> 0.94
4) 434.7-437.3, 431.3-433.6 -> 1.07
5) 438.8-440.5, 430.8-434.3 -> 1.24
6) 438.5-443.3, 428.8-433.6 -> 1.16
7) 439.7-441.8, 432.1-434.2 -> 1.33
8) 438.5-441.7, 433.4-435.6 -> 1.40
